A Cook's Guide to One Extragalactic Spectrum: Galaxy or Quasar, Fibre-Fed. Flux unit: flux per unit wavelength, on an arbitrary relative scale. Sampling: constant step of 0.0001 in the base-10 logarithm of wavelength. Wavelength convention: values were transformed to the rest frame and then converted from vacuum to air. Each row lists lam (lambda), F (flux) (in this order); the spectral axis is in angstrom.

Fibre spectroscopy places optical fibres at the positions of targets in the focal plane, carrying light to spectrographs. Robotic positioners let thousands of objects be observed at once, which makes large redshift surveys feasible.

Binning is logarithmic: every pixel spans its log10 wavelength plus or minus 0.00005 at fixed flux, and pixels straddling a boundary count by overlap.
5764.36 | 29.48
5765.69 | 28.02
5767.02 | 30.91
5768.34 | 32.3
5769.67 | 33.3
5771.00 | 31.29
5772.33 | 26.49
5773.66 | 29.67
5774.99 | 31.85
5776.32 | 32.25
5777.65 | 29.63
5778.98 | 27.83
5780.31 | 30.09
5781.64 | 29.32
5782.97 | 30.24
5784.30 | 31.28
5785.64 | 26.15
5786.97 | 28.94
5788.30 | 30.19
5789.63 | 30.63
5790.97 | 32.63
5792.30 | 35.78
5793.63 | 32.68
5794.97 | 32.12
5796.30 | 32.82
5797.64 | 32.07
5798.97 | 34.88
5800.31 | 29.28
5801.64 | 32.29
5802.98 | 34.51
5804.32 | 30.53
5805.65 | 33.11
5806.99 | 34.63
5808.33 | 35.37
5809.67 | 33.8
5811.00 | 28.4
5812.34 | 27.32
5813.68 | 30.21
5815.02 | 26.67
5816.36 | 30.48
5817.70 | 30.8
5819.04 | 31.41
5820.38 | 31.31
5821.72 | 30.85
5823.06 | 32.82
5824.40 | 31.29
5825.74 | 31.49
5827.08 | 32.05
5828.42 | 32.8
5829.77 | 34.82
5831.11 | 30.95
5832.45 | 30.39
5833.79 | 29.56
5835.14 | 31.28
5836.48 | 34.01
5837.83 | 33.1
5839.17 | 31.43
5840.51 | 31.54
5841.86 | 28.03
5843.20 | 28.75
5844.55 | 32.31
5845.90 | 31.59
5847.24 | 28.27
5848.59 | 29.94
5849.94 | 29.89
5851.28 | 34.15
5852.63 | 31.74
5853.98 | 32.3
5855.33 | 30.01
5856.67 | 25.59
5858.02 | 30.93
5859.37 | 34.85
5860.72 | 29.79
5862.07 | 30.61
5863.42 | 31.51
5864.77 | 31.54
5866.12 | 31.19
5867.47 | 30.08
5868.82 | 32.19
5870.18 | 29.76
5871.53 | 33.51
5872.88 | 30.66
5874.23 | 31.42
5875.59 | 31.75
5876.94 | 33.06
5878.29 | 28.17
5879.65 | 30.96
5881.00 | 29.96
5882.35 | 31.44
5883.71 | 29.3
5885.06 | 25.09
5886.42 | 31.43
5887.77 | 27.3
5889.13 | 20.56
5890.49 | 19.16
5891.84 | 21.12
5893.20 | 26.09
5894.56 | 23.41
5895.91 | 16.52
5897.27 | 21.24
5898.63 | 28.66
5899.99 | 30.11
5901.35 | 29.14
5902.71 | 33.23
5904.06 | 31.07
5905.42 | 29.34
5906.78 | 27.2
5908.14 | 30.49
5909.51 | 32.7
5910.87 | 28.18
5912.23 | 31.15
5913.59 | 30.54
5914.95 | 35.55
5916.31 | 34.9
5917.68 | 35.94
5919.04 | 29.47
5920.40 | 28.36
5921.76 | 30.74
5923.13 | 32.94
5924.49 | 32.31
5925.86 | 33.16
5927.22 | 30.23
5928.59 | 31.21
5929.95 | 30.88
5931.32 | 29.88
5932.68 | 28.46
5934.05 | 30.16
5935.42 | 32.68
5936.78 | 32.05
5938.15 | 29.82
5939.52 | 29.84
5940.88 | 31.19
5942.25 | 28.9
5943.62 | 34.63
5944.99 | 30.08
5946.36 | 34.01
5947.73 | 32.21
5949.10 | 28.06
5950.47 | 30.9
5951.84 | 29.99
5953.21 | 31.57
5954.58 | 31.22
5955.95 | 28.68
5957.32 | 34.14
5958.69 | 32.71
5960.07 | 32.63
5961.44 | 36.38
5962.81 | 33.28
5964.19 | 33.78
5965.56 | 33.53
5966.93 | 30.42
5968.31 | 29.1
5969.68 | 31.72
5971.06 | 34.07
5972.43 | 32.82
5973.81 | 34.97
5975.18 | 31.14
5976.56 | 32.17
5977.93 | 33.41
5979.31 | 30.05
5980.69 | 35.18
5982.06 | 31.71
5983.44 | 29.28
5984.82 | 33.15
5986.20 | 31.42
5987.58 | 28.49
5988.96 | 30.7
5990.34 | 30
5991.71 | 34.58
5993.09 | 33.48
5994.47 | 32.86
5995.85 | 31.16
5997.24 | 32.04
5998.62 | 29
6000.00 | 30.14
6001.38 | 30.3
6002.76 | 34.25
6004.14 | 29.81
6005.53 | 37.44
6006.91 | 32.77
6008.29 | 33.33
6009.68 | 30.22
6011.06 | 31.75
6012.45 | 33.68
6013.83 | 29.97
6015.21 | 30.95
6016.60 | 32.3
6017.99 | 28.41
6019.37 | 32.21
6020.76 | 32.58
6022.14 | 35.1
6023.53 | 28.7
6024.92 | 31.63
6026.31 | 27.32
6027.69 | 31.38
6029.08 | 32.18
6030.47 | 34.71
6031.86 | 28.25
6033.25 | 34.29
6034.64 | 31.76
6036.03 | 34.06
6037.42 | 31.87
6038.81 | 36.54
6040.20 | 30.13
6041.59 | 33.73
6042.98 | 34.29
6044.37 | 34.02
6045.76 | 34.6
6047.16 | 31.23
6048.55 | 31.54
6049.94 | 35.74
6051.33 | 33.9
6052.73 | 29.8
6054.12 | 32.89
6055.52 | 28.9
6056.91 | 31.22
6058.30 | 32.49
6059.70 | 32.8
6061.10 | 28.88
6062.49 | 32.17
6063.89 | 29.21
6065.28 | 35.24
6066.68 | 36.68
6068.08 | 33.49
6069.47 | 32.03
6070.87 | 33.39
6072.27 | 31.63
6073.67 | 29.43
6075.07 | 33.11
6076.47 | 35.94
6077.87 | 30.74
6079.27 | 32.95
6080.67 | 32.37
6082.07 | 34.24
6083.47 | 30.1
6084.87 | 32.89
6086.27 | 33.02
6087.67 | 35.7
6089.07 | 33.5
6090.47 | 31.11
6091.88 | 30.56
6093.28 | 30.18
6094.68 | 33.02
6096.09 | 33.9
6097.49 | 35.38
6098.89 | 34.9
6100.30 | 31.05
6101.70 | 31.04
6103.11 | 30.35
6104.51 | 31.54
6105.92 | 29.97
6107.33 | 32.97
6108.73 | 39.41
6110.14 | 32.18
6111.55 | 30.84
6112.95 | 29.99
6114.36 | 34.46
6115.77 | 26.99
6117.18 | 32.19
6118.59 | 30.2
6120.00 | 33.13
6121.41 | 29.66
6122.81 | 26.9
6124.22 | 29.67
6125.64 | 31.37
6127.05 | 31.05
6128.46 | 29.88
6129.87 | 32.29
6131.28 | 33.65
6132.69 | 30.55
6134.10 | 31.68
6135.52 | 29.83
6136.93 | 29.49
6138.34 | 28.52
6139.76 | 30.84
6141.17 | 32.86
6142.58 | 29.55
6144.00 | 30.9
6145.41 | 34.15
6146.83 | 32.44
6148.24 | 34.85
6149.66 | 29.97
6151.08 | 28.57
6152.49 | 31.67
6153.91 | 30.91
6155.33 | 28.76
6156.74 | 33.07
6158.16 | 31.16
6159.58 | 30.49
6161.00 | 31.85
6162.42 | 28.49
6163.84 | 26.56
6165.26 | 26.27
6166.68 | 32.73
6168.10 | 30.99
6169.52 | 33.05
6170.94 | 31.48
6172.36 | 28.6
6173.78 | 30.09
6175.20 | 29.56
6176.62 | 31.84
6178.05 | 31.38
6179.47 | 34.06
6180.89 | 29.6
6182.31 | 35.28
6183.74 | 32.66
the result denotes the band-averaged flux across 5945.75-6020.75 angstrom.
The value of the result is 31.9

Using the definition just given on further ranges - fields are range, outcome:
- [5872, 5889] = 29.8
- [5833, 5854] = 31.1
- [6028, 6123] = 32.4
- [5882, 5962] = 29.8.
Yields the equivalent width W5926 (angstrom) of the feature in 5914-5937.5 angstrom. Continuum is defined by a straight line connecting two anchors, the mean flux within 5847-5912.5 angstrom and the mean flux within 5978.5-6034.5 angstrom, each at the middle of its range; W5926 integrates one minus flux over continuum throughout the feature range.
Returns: -1.3 angstrom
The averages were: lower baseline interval 29.1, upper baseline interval 31.7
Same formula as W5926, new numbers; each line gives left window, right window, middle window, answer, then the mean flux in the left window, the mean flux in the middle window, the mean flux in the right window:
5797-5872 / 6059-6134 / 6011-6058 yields -0.3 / 31.3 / 32.1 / 32.1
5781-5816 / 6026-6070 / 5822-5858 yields 0.5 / 31.4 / 31.2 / 32.5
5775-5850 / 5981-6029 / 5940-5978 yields -0.7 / 31.2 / 32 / 31.6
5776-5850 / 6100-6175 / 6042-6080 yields -1.9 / 31.2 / 32.5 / 31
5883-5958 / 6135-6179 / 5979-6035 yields -3.1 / 29.6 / 31.7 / 30.7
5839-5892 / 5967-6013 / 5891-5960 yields 1.7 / 29.9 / 30.1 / 32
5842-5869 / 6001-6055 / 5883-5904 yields 3.7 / 30.8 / 25.7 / 32.3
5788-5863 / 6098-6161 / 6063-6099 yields -1.7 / 31.5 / 32.8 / 31.3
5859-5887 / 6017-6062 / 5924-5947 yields 0.1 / 30.8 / 31.1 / 32.1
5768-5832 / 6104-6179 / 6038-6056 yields -1.1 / 31.3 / 32.9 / 31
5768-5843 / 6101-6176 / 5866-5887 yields 0.4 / 31.2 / 30.6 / 30.9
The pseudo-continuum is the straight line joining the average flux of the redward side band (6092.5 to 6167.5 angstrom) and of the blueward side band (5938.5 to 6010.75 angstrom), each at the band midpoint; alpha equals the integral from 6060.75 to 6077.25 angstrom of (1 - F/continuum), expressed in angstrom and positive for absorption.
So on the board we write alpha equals -0.63 angstrom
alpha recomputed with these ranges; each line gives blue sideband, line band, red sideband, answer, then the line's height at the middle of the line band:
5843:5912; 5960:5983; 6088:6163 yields -2.0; 30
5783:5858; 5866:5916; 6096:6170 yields 4.0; 31.3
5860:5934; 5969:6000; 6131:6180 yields -2.0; 30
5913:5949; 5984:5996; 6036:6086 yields 0.1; 32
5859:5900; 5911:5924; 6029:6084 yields -1.2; 29.3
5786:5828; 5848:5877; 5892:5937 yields -0.4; 30.7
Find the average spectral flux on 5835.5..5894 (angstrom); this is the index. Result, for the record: 29.9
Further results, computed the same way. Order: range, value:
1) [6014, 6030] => 31.2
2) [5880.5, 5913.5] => 27.3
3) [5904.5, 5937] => 31.2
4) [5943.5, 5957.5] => 31.2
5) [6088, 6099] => 32.8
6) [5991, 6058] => 32.2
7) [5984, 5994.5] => 31.7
